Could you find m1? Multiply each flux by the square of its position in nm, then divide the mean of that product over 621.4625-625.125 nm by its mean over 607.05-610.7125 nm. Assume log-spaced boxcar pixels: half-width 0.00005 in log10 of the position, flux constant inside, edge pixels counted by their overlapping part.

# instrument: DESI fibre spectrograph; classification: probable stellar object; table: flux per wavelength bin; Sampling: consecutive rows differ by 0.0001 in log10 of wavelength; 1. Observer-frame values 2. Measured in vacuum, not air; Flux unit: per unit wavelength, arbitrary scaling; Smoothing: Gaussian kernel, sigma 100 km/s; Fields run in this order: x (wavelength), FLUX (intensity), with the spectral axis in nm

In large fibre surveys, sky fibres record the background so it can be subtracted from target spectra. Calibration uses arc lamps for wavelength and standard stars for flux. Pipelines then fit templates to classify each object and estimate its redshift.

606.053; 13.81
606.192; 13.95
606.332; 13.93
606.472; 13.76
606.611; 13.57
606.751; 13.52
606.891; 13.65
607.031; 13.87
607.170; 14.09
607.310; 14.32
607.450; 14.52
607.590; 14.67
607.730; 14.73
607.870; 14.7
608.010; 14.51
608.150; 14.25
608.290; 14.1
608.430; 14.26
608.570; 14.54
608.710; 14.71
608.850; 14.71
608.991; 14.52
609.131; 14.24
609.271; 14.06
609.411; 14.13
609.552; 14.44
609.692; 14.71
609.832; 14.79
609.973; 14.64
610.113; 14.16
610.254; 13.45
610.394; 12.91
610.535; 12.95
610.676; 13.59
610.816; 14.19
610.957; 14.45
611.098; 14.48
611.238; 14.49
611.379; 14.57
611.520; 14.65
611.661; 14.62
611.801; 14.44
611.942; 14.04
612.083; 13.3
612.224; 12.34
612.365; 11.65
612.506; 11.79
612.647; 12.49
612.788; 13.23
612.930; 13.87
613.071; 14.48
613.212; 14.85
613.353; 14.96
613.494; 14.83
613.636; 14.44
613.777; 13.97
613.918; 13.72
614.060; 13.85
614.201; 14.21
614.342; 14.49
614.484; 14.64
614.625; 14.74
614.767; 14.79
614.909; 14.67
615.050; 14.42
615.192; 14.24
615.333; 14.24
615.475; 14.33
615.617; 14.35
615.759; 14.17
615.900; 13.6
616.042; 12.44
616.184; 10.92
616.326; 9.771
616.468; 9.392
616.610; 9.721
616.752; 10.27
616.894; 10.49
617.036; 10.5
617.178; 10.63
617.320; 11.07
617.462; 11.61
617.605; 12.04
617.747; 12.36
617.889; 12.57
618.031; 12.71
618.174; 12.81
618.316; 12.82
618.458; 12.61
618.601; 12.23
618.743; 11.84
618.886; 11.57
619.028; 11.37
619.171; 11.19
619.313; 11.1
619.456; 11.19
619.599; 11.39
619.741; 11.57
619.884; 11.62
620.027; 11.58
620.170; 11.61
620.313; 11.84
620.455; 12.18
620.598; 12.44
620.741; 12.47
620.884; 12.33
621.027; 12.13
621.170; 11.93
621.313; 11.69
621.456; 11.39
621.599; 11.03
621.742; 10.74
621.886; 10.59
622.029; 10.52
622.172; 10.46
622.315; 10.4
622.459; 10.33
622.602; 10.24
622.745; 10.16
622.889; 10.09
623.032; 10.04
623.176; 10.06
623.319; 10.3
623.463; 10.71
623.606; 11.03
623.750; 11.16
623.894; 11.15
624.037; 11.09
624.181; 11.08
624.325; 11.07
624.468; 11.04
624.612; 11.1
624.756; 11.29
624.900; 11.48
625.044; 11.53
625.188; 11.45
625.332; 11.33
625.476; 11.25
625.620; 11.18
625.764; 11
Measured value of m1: 0.79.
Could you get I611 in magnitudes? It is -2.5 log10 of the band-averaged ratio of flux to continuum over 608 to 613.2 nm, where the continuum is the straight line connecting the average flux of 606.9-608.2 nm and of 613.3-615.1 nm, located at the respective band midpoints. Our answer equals 0.03 mag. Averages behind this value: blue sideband 14.4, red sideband 14.4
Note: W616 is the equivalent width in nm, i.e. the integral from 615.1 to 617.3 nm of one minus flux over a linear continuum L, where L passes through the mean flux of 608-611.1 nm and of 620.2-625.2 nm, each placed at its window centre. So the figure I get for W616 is 0.12 nm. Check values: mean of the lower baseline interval 14.2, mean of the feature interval 11.9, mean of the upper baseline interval 11.1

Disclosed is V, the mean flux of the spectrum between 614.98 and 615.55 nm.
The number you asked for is 14.3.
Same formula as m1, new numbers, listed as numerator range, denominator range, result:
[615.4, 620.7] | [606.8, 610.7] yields 0.85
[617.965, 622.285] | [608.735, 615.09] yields 0.85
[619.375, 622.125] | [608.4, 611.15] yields 0.85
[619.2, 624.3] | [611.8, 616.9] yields 0.86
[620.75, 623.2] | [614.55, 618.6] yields 0.89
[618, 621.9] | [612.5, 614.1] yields 0.86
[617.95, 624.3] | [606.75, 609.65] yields 0.82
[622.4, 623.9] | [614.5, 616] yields 0.75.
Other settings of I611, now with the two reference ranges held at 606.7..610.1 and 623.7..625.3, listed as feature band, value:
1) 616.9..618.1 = 0.086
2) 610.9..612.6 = 0.000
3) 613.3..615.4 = -0.095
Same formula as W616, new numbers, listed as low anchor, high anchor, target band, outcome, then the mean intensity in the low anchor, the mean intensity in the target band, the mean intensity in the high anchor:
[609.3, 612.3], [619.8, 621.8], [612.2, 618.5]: 0.049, 14.1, 12.9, 11.8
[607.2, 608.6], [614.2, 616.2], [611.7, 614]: 0.088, 14.4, 13.7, 14.1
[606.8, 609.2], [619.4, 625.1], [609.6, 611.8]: -0.069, 14.4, 14.2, 11.1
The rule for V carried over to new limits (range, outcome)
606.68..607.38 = 13.9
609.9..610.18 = 14.4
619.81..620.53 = 11.8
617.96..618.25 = 12.8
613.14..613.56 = 14.9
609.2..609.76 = 14.3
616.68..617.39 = 10.6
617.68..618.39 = 12.7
